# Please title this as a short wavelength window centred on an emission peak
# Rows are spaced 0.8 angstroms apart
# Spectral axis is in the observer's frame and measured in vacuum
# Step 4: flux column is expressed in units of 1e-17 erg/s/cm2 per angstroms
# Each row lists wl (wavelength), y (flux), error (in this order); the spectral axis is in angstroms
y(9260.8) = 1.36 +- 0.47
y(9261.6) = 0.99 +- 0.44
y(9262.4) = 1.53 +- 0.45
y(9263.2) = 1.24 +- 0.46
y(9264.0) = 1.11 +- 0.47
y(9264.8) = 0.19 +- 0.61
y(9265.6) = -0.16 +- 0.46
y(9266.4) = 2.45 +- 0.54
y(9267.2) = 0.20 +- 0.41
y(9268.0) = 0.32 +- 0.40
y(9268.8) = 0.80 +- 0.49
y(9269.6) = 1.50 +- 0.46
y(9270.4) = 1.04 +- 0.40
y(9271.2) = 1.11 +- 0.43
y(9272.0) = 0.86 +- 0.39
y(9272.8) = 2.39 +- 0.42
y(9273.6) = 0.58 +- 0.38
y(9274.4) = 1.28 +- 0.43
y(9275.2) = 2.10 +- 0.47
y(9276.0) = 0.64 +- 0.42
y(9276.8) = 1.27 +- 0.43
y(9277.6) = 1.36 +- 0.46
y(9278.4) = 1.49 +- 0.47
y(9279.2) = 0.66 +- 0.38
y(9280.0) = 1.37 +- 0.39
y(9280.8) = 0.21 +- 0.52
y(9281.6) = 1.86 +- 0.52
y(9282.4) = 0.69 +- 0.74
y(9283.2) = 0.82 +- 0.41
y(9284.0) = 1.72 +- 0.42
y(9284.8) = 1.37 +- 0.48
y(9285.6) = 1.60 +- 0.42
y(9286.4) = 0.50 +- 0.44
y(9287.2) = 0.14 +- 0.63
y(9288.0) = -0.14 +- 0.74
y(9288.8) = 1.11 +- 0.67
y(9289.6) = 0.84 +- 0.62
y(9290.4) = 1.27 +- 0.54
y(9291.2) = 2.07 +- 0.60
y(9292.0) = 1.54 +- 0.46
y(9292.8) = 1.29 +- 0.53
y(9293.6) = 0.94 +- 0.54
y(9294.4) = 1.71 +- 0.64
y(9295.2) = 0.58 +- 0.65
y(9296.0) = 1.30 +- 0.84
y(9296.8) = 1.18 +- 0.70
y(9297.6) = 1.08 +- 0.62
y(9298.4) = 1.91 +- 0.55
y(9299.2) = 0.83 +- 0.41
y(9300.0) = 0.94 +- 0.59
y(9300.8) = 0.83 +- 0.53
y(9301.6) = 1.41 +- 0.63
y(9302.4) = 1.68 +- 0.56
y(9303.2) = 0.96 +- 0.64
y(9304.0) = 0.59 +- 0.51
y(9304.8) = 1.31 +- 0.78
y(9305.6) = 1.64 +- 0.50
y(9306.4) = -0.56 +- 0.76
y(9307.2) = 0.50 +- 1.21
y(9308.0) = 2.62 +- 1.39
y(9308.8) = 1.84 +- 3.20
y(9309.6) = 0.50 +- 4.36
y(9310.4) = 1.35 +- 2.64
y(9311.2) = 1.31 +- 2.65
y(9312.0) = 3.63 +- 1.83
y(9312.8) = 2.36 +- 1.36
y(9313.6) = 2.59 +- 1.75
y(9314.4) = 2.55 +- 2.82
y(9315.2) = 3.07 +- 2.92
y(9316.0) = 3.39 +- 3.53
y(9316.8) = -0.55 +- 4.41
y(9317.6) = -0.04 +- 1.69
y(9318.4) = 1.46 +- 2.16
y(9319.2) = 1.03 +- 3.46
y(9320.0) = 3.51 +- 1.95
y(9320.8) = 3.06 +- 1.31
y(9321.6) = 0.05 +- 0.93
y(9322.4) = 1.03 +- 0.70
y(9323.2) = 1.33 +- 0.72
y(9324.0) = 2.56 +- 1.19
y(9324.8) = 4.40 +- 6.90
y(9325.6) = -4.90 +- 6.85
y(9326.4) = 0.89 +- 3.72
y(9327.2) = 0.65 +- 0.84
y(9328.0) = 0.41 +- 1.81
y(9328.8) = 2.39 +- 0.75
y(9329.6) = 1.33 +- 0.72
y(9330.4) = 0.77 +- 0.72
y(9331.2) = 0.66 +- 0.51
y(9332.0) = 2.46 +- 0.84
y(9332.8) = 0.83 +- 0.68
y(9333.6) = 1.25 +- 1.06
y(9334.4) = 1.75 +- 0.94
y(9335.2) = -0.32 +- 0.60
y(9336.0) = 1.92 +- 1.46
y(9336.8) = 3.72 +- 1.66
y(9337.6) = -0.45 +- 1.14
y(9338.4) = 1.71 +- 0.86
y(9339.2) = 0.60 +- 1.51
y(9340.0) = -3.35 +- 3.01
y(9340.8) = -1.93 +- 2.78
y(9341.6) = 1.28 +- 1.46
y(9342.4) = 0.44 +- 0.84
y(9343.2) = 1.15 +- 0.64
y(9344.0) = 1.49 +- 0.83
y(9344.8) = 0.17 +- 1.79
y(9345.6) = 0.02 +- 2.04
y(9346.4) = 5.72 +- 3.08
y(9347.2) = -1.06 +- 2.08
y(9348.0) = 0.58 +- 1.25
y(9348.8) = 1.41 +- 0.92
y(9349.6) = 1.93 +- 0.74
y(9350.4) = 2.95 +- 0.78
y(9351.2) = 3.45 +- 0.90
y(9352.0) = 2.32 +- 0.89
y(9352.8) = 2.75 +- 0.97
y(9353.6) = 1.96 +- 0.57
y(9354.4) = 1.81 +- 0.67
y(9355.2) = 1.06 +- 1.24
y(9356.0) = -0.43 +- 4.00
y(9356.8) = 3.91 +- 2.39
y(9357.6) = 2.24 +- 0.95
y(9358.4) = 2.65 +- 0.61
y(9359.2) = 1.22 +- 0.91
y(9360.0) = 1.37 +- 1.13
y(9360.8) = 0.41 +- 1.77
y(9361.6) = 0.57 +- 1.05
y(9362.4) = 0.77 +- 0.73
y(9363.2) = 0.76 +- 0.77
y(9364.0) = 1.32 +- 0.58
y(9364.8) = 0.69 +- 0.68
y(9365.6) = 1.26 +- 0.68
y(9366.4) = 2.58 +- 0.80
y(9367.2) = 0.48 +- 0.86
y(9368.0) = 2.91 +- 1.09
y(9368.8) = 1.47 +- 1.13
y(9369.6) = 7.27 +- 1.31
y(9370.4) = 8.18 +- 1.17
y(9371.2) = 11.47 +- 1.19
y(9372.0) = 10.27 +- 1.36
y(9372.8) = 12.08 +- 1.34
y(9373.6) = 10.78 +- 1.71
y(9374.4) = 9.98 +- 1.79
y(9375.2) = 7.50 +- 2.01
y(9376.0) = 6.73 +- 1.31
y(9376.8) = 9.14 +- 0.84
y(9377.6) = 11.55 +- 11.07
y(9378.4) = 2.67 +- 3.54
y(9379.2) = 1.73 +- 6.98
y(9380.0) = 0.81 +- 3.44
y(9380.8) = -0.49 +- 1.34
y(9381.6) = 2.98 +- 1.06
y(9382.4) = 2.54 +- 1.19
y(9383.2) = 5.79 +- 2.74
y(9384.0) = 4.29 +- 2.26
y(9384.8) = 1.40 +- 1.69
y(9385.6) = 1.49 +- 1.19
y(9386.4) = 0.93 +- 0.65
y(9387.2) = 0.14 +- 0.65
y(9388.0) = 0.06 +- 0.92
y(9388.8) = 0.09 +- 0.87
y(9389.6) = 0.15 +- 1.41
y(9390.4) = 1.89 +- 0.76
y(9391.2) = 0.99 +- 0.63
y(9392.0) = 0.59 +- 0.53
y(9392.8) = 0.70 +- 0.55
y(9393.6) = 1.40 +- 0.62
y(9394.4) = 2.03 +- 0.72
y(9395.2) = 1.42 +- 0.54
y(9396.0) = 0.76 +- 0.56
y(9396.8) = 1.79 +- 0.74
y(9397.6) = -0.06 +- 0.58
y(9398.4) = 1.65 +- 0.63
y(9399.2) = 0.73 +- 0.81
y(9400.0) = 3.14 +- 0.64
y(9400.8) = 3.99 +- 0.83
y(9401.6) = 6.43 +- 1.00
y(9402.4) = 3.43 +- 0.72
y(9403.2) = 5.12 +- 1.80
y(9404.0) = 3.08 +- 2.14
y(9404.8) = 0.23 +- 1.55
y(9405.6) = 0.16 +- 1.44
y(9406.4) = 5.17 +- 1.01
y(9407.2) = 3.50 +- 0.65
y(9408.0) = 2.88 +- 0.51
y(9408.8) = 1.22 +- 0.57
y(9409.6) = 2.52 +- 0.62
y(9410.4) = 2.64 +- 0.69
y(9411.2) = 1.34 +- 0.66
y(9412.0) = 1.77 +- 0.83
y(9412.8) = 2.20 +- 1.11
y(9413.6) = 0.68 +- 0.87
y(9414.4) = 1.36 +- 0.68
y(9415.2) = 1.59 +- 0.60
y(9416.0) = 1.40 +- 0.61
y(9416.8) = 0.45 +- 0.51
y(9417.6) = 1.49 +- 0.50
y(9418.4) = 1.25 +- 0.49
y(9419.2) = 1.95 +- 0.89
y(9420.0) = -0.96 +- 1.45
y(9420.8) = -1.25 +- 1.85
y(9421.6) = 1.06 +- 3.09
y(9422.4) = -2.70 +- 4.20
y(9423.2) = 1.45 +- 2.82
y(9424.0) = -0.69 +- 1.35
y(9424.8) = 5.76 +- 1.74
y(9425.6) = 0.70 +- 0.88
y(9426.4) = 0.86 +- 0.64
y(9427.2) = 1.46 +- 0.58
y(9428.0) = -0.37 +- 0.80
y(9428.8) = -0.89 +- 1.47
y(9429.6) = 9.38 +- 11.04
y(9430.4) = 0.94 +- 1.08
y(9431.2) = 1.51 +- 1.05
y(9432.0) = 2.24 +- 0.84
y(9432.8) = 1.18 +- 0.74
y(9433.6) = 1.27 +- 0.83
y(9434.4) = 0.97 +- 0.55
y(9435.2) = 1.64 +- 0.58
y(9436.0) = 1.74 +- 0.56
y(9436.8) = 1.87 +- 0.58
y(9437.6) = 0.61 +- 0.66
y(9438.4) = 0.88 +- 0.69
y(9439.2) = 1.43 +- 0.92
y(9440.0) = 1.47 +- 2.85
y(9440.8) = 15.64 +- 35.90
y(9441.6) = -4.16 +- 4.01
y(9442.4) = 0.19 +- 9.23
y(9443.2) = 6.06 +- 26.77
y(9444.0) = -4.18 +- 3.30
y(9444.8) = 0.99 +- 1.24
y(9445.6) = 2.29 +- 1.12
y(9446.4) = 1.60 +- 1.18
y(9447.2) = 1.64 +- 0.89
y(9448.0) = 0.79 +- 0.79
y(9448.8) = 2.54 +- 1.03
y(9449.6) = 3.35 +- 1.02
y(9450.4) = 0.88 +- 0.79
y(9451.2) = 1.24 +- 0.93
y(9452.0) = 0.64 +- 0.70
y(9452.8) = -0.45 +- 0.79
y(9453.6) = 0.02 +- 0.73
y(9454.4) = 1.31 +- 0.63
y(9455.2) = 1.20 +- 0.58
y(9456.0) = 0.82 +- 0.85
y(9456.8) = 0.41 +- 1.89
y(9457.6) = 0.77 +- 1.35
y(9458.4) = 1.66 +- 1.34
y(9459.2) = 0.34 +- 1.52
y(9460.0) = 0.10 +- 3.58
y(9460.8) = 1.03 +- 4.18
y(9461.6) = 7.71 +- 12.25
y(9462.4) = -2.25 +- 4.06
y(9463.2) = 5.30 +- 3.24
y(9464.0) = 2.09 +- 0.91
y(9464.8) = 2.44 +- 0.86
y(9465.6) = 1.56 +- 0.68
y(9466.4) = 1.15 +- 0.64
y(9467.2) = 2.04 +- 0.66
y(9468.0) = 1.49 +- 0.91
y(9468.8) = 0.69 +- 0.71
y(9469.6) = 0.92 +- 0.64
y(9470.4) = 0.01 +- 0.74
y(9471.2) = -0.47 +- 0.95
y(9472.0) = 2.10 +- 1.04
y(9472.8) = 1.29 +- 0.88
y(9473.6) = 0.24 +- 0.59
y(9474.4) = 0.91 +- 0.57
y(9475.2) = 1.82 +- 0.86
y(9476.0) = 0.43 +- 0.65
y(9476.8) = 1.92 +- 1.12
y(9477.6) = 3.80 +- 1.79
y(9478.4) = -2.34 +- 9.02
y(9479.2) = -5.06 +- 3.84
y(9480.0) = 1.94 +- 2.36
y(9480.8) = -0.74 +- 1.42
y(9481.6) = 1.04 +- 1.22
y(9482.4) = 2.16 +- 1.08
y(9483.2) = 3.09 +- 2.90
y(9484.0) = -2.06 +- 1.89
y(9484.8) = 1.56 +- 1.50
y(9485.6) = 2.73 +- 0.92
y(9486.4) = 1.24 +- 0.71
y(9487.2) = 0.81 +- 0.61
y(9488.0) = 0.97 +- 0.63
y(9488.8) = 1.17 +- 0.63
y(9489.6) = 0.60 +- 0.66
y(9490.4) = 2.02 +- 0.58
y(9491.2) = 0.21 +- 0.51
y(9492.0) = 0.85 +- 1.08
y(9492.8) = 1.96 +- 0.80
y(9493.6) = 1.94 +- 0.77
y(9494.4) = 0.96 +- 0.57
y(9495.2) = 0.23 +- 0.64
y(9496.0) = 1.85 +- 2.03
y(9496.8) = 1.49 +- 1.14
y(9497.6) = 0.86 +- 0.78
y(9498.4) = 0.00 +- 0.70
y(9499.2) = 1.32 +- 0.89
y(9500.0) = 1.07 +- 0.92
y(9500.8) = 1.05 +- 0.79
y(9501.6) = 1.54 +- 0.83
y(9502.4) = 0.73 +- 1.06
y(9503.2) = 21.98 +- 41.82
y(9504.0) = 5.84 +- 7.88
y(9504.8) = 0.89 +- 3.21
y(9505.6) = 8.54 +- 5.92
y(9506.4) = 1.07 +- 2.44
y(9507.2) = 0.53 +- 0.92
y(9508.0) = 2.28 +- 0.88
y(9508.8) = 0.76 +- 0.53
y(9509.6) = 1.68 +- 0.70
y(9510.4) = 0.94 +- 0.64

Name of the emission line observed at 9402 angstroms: [N II] 6583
